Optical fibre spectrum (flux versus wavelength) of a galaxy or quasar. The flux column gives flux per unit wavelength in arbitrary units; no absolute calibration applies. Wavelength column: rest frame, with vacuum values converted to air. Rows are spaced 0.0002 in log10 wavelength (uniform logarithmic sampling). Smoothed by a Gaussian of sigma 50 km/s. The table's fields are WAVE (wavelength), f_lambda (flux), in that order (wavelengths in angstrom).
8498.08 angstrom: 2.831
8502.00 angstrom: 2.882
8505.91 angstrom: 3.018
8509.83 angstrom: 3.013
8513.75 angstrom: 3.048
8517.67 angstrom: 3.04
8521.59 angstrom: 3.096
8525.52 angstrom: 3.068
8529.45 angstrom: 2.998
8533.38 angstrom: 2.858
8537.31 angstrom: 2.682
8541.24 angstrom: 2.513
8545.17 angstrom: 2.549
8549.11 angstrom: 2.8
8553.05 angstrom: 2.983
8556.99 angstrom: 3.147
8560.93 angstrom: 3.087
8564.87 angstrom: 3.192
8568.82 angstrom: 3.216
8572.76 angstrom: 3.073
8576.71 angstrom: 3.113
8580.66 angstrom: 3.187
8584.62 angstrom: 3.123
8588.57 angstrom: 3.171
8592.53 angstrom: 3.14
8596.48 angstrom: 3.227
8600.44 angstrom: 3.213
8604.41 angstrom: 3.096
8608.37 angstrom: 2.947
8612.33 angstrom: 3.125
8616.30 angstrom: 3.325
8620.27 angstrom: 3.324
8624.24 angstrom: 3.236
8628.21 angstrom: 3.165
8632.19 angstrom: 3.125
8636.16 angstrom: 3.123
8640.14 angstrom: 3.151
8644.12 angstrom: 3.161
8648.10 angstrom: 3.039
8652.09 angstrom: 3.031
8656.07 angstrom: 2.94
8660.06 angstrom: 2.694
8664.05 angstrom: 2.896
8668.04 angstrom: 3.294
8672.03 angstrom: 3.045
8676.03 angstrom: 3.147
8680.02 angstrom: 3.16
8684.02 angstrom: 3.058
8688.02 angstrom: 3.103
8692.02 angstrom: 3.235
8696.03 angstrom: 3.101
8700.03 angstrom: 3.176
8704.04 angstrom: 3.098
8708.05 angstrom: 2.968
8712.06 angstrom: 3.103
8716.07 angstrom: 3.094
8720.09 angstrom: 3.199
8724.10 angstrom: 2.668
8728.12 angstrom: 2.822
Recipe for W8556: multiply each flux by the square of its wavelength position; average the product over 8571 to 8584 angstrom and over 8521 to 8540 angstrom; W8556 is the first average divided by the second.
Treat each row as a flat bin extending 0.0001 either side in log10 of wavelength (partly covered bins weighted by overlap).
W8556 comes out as 1.08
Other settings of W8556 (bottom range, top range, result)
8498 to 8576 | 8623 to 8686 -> 1.07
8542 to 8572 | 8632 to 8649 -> 1.07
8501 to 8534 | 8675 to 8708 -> 1.08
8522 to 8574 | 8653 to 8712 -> 1.08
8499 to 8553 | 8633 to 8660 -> 1.08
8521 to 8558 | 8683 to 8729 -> 1.11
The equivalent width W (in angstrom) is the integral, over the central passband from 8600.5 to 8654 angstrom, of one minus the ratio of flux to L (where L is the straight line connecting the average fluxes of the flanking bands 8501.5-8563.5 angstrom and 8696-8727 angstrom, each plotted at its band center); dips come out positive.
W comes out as -2.8 angstrom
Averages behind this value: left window 2.93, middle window 3.14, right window 3.04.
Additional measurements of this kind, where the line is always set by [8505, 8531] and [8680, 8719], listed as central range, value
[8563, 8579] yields -0.46 angstrom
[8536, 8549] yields 1.89 angstrom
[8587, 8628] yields -1.40 angstrom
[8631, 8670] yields 0.59 angstrom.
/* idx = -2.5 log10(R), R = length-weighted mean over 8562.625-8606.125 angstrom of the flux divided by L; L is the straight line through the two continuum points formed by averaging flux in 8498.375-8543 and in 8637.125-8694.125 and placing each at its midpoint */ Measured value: -0.06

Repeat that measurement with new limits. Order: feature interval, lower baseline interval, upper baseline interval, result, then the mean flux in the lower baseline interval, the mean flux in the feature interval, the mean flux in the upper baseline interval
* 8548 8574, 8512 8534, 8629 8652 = -0.01 mag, 3.03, 3.08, 3.11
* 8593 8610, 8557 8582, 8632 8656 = 0.00 mag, 3.14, 3.13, 3.09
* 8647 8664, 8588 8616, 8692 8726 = 0.07 mag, 3.14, 2.92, 3.06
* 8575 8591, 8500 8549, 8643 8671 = -0.07 mag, 2.89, 3.15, 3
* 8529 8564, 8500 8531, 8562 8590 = 0.09 mag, 3.02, 2.85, 3.15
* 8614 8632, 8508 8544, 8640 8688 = -0.08 mag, 2.92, 3.25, 3.05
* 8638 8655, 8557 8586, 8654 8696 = 0.00 mag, 3.14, 3.09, 3.06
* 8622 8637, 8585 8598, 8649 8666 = -0.05 mag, 3.17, 3.17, 2.9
